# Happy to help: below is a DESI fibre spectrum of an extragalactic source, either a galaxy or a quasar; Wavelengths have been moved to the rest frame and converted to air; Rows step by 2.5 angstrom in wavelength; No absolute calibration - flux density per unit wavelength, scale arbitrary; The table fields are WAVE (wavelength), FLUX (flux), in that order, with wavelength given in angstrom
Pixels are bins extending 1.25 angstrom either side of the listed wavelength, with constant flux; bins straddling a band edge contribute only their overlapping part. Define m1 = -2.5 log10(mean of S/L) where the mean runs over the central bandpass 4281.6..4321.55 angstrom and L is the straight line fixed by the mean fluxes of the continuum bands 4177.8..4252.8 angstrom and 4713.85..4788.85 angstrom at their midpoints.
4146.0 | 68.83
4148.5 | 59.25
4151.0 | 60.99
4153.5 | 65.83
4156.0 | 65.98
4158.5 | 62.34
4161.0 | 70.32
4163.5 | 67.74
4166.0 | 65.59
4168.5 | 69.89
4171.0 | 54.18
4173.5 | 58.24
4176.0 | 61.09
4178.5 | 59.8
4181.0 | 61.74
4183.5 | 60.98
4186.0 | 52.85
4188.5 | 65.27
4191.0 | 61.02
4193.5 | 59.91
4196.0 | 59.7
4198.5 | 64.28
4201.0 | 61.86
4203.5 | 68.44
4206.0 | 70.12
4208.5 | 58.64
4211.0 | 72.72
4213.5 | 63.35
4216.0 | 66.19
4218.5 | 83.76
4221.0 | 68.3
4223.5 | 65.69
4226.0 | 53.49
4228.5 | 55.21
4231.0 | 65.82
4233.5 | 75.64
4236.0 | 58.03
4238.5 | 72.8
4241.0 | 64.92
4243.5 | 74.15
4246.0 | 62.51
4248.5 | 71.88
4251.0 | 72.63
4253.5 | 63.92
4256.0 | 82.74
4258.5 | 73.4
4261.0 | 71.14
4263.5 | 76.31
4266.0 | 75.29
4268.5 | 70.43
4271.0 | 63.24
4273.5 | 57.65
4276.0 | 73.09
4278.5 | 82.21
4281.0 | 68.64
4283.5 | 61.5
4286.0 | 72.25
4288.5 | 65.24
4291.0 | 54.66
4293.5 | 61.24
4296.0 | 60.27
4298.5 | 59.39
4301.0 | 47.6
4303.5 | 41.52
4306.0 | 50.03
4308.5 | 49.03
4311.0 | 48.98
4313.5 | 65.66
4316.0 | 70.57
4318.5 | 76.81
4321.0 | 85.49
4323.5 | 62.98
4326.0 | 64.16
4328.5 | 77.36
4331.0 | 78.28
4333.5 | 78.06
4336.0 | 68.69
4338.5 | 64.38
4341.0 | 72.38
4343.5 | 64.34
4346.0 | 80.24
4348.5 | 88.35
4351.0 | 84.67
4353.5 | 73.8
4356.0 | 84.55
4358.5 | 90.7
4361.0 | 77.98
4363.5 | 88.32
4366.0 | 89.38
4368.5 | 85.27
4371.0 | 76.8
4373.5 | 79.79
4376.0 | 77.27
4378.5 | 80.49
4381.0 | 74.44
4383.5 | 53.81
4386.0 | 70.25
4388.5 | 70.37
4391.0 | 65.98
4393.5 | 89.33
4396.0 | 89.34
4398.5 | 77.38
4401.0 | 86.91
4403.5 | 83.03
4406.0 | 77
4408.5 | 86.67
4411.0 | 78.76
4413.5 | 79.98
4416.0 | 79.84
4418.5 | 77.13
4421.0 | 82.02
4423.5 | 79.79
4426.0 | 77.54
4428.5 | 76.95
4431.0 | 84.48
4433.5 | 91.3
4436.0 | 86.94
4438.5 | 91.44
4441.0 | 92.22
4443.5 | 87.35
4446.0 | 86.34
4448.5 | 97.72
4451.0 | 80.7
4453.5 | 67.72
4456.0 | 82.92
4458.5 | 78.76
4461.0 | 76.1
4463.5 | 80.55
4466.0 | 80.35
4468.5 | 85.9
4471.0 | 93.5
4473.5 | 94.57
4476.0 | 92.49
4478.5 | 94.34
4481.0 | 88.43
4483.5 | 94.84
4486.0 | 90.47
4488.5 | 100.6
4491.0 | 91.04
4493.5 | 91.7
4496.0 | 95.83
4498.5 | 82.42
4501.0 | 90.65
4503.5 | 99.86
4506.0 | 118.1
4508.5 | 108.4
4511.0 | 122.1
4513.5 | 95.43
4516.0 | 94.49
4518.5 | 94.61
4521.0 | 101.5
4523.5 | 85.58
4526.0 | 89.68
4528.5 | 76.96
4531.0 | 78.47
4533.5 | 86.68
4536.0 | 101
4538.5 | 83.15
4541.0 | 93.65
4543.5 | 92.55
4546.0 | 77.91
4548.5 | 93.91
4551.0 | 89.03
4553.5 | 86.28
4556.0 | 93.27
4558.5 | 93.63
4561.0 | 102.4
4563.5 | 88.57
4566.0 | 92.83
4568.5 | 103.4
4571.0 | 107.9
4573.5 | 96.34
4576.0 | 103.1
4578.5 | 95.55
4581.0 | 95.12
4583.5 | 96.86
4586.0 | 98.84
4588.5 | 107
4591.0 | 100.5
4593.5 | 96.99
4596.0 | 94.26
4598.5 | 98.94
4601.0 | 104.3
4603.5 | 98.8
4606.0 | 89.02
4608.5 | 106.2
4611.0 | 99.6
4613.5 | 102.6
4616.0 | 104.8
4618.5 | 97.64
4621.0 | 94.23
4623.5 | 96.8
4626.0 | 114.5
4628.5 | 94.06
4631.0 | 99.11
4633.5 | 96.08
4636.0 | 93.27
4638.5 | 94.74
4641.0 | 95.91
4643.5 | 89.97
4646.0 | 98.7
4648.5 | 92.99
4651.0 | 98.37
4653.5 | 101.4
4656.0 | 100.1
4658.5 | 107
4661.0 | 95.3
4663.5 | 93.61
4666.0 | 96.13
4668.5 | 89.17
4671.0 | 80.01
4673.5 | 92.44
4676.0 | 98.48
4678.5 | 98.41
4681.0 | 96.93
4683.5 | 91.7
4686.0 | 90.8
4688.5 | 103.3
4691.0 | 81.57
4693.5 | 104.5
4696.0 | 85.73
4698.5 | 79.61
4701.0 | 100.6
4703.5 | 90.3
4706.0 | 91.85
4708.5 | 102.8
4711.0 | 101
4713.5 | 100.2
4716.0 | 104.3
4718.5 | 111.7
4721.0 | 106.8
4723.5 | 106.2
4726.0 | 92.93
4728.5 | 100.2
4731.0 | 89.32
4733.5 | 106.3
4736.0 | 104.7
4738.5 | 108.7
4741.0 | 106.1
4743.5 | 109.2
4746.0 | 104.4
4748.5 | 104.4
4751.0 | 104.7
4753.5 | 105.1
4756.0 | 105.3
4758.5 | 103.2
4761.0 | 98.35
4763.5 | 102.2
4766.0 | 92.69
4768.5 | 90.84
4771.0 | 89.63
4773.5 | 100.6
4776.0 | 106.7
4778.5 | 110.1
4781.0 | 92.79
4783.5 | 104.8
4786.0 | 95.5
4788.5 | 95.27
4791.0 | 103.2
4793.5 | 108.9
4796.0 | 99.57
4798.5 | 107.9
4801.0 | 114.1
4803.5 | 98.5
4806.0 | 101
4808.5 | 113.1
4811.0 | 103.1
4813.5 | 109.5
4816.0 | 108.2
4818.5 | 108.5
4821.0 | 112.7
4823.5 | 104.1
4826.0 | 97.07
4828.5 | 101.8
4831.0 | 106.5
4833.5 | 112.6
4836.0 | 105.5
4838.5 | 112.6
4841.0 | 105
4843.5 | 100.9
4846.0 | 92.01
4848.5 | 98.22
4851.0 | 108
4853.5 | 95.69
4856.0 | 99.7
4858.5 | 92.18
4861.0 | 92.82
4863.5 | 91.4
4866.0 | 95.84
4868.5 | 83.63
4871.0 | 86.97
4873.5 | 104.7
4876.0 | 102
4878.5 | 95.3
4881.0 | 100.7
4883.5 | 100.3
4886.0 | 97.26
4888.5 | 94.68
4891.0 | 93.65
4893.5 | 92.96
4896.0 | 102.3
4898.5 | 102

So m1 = 0.177 mag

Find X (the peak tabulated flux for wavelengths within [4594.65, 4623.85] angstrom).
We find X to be 106.2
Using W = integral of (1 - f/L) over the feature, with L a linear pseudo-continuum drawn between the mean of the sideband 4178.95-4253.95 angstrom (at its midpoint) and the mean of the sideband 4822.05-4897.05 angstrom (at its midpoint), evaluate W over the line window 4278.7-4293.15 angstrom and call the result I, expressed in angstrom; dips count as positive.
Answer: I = 0.7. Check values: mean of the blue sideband 65.2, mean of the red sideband 98.9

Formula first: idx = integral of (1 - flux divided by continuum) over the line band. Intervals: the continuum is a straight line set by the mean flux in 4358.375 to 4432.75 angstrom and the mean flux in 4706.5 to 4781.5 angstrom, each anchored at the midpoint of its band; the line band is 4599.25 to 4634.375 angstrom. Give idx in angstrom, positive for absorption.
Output -2.27 angstrom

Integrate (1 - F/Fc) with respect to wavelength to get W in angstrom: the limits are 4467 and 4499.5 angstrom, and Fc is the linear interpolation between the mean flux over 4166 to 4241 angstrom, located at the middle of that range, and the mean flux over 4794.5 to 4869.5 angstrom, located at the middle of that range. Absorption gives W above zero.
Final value -4.4 angstrom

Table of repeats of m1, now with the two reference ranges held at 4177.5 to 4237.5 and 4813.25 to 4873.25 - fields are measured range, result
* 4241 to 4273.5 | -0.061 mag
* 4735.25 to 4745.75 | -0.131 mag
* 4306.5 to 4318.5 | 0.169 mag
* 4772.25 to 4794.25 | -0.049 mag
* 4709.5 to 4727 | -0.109 mag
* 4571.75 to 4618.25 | -0.152 mag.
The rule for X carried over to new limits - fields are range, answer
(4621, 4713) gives 114.5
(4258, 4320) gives 82.21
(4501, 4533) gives 122.1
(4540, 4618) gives 107.9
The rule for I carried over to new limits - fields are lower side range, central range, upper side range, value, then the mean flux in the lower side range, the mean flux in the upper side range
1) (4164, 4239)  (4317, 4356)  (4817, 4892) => -2.0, 63.8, 99.8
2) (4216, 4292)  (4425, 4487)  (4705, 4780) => -2.8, 68.6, 102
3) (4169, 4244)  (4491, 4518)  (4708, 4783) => -4.5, 63.9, 102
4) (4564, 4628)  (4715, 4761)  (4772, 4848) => -0.5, 99.6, 104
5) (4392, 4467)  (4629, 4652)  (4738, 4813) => -0.1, 82.8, 103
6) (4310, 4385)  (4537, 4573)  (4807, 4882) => -2.7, 75.5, 101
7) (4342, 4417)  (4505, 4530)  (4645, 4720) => -3.3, 79.5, 96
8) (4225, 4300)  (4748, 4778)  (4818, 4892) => -1.8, 67.3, 99.7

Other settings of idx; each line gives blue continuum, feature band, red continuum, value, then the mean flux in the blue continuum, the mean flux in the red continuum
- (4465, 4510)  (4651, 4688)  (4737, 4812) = 1.6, 94.3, 103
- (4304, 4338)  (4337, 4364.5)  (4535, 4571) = -3.4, 66.8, 92.7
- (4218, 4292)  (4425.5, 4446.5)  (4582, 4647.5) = -0.7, 68.4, 98.6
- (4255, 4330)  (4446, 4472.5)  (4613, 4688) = -0.9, 65.6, 96.5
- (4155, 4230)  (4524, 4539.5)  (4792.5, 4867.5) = -0.2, 63.6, 103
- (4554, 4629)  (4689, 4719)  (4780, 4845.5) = 1.7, 98.9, 105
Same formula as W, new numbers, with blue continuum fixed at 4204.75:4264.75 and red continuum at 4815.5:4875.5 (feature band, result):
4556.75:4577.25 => -3.0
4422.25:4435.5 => -0.6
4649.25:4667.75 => -1.6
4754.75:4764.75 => -0.6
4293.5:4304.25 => 2.7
